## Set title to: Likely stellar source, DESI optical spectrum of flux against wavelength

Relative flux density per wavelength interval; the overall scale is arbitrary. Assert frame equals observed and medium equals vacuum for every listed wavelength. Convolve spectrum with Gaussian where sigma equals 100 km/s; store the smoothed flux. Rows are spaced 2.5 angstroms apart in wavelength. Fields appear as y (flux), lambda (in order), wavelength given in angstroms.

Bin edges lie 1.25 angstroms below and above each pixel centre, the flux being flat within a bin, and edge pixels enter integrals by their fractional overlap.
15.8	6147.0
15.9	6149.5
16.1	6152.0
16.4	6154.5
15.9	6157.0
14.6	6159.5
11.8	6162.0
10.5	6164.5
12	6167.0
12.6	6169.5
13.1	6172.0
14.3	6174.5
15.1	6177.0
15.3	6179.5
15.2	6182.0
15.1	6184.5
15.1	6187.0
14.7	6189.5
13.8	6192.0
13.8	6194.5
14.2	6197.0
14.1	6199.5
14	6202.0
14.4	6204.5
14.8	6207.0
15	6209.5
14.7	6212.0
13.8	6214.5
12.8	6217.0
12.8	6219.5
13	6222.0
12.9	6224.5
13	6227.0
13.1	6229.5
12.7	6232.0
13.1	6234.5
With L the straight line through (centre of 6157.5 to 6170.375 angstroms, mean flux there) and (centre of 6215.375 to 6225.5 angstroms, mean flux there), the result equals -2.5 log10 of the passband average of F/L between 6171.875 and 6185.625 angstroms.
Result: -0.17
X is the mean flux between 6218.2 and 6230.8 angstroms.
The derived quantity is 13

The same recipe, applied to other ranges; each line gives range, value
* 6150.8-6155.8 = 16.2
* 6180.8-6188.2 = 15.1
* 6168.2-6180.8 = 14.1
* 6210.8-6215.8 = 14.2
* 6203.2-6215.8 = 14.5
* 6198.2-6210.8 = 14.5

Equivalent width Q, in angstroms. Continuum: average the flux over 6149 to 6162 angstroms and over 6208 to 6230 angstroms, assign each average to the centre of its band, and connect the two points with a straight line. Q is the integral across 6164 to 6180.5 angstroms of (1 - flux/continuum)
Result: 1.7 angstroms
